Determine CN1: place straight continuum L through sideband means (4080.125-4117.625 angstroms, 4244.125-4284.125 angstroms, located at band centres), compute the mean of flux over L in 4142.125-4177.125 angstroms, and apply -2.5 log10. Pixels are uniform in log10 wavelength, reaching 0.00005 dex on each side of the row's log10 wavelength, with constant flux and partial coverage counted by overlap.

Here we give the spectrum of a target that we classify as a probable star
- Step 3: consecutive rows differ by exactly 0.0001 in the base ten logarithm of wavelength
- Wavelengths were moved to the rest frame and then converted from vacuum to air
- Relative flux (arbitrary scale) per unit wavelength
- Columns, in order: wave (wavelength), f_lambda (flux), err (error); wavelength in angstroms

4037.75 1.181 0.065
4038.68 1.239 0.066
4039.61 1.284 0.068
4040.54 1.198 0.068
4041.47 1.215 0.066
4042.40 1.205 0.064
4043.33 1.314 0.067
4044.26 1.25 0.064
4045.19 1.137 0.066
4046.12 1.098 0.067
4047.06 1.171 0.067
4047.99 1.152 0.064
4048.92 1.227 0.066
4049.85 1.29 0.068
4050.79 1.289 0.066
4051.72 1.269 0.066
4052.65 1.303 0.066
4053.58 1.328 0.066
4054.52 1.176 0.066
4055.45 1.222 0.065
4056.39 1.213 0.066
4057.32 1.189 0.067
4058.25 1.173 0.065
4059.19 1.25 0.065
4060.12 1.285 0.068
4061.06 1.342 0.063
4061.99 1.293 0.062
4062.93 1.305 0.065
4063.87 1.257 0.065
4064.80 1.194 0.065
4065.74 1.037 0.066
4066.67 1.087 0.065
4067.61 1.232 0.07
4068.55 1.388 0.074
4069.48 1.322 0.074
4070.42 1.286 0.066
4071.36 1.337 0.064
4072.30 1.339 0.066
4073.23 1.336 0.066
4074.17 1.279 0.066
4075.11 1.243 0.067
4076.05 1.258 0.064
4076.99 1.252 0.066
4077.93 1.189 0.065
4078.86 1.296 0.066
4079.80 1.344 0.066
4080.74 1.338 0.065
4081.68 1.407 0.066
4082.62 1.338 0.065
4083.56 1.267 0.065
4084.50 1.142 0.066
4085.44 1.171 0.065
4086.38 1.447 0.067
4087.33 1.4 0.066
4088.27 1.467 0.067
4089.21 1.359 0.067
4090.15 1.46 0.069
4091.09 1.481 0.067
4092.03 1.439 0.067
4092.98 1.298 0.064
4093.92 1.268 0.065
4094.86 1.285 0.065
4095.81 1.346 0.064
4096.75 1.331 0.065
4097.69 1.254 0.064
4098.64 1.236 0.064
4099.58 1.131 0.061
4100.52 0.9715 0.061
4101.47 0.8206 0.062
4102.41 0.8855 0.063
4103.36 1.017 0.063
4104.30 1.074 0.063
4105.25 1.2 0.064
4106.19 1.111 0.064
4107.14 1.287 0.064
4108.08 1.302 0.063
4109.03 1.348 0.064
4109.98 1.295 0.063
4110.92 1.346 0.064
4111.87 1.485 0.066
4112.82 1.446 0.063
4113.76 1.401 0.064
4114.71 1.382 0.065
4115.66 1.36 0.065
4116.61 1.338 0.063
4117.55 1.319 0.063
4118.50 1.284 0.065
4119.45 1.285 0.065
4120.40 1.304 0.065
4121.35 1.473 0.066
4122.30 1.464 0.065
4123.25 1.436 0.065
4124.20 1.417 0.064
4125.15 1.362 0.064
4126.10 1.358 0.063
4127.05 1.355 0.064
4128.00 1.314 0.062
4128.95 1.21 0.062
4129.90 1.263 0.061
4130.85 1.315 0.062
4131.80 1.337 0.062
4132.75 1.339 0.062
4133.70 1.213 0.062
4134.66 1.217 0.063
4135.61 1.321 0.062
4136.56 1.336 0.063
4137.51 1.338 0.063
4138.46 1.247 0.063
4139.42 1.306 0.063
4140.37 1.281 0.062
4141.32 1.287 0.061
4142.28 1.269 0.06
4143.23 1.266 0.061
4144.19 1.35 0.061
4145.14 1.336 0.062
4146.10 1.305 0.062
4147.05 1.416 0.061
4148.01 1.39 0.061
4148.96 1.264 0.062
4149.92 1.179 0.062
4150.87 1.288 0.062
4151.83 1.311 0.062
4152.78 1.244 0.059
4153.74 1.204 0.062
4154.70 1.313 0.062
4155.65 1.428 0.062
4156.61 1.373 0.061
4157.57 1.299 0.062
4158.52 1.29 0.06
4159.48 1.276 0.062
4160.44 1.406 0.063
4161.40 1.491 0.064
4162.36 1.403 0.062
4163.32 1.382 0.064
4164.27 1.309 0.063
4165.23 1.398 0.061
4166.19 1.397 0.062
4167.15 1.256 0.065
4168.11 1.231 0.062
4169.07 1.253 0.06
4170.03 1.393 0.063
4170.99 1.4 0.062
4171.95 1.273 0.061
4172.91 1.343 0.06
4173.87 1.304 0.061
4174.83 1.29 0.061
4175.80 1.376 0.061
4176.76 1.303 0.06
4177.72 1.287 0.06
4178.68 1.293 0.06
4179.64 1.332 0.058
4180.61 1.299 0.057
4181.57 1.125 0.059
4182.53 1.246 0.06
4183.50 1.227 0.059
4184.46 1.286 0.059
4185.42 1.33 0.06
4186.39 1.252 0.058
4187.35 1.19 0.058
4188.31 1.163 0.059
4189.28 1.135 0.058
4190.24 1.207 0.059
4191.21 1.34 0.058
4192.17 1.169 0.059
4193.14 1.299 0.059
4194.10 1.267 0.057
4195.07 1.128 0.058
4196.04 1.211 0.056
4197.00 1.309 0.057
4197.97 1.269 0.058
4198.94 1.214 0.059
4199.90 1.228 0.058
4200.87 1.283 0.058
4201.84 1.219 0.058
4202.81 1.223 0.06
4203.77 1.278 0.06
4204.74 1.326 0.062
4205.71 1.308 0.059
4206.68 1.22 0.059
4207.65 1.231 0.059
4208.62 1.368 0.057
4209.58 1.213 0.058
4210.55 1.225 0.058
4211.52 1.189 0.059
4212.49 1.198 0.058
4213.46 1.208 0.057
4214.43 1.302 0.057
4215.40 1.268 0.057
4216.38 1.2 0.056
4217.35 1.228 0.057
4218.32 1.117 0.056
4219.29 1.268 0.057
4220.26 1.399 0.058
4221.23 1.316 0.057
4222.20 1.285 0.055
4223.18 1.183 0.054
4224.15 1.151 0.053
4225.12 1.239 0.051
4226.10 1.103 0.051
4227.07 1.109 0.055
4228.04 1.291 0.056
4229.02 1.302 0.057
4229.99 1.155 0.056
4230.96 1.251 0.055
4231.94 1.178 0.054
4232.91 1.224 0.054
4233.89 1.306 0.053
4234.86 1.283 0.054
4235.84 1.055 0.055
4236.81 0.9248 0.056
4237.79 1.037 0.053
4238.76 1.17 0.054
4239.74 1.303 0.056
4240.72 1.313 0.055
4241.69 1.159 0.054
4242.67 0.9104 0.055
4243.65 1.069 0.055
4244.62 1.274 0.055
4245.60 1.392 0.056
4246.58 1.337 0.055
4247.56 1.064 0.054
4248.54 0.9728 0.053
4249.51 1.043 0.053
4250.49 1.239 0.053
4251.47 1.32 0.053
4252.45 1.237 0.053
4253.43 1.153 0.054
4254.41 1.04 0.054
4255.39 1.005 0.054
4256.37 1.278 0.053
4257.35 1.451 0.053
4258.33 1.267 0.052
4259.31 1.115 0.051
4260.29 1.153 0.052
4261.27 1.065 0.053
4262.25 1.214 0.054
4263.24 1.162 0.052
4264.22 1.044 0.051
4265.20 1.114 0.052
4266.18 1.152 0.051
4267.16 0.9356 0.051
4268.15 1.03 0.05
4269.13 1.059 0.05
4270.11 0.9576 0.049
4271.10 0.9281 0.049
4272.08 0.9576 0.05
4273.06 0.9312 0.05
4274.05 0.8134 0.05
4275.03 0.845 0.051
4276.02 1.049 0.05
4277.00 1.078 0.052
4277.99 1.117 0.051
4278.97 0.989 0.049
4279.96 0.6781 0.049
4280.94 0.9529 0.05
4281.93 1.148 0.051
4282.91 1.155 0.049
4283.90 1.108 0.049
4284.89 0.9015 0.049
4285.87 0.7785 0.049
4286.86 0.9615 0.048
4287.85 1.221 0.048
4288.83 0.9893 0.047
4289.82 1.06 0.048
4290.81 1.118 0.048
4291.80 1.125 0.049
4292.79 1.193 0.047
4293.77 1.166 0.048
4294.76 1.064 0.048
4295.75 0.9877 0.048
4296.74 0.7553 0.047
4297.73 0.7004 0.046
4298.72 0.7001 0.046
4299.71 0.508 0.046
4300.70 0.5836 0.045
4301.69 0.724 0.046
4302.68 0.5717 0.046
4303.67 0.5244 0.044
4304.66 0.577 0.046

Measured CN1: -0.10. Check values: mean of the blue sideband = 1.28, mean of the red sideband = 1.09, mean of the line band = 1.33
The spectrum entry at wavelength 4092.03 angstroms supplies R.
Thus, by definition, 1.439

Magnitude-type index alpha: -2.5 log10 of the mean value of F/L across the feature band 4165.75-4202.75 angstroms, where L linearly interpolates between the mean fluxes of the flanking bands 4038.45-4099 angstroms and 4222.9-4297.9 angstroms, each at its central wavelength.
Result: -0.09 mag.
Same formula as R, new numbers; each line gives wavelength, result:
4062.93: 1.305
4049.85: 1.29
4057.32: 1.189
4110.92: 1.346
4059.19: 1.25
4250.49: 1.239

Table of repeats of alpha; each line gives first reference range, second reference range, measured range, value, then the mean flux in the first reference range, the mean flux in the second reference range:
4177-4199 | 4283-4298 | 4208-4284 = -0.027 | 1.24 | 1.02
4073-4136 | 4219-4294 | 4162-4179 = -0.093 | 1.29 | 1.12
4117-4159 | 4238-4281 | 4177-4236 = -0.041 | 1.32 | 1.1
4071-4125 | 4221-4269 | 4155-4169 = -0.092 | 1.29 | 1.17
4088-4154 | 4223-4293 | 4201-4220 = -0.064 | 1.29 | 1.11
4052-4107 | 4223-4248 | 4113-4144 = -0.080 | 1.25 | 1.18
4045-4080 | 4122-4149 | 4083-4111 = 0.030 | 1.25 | 1.32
